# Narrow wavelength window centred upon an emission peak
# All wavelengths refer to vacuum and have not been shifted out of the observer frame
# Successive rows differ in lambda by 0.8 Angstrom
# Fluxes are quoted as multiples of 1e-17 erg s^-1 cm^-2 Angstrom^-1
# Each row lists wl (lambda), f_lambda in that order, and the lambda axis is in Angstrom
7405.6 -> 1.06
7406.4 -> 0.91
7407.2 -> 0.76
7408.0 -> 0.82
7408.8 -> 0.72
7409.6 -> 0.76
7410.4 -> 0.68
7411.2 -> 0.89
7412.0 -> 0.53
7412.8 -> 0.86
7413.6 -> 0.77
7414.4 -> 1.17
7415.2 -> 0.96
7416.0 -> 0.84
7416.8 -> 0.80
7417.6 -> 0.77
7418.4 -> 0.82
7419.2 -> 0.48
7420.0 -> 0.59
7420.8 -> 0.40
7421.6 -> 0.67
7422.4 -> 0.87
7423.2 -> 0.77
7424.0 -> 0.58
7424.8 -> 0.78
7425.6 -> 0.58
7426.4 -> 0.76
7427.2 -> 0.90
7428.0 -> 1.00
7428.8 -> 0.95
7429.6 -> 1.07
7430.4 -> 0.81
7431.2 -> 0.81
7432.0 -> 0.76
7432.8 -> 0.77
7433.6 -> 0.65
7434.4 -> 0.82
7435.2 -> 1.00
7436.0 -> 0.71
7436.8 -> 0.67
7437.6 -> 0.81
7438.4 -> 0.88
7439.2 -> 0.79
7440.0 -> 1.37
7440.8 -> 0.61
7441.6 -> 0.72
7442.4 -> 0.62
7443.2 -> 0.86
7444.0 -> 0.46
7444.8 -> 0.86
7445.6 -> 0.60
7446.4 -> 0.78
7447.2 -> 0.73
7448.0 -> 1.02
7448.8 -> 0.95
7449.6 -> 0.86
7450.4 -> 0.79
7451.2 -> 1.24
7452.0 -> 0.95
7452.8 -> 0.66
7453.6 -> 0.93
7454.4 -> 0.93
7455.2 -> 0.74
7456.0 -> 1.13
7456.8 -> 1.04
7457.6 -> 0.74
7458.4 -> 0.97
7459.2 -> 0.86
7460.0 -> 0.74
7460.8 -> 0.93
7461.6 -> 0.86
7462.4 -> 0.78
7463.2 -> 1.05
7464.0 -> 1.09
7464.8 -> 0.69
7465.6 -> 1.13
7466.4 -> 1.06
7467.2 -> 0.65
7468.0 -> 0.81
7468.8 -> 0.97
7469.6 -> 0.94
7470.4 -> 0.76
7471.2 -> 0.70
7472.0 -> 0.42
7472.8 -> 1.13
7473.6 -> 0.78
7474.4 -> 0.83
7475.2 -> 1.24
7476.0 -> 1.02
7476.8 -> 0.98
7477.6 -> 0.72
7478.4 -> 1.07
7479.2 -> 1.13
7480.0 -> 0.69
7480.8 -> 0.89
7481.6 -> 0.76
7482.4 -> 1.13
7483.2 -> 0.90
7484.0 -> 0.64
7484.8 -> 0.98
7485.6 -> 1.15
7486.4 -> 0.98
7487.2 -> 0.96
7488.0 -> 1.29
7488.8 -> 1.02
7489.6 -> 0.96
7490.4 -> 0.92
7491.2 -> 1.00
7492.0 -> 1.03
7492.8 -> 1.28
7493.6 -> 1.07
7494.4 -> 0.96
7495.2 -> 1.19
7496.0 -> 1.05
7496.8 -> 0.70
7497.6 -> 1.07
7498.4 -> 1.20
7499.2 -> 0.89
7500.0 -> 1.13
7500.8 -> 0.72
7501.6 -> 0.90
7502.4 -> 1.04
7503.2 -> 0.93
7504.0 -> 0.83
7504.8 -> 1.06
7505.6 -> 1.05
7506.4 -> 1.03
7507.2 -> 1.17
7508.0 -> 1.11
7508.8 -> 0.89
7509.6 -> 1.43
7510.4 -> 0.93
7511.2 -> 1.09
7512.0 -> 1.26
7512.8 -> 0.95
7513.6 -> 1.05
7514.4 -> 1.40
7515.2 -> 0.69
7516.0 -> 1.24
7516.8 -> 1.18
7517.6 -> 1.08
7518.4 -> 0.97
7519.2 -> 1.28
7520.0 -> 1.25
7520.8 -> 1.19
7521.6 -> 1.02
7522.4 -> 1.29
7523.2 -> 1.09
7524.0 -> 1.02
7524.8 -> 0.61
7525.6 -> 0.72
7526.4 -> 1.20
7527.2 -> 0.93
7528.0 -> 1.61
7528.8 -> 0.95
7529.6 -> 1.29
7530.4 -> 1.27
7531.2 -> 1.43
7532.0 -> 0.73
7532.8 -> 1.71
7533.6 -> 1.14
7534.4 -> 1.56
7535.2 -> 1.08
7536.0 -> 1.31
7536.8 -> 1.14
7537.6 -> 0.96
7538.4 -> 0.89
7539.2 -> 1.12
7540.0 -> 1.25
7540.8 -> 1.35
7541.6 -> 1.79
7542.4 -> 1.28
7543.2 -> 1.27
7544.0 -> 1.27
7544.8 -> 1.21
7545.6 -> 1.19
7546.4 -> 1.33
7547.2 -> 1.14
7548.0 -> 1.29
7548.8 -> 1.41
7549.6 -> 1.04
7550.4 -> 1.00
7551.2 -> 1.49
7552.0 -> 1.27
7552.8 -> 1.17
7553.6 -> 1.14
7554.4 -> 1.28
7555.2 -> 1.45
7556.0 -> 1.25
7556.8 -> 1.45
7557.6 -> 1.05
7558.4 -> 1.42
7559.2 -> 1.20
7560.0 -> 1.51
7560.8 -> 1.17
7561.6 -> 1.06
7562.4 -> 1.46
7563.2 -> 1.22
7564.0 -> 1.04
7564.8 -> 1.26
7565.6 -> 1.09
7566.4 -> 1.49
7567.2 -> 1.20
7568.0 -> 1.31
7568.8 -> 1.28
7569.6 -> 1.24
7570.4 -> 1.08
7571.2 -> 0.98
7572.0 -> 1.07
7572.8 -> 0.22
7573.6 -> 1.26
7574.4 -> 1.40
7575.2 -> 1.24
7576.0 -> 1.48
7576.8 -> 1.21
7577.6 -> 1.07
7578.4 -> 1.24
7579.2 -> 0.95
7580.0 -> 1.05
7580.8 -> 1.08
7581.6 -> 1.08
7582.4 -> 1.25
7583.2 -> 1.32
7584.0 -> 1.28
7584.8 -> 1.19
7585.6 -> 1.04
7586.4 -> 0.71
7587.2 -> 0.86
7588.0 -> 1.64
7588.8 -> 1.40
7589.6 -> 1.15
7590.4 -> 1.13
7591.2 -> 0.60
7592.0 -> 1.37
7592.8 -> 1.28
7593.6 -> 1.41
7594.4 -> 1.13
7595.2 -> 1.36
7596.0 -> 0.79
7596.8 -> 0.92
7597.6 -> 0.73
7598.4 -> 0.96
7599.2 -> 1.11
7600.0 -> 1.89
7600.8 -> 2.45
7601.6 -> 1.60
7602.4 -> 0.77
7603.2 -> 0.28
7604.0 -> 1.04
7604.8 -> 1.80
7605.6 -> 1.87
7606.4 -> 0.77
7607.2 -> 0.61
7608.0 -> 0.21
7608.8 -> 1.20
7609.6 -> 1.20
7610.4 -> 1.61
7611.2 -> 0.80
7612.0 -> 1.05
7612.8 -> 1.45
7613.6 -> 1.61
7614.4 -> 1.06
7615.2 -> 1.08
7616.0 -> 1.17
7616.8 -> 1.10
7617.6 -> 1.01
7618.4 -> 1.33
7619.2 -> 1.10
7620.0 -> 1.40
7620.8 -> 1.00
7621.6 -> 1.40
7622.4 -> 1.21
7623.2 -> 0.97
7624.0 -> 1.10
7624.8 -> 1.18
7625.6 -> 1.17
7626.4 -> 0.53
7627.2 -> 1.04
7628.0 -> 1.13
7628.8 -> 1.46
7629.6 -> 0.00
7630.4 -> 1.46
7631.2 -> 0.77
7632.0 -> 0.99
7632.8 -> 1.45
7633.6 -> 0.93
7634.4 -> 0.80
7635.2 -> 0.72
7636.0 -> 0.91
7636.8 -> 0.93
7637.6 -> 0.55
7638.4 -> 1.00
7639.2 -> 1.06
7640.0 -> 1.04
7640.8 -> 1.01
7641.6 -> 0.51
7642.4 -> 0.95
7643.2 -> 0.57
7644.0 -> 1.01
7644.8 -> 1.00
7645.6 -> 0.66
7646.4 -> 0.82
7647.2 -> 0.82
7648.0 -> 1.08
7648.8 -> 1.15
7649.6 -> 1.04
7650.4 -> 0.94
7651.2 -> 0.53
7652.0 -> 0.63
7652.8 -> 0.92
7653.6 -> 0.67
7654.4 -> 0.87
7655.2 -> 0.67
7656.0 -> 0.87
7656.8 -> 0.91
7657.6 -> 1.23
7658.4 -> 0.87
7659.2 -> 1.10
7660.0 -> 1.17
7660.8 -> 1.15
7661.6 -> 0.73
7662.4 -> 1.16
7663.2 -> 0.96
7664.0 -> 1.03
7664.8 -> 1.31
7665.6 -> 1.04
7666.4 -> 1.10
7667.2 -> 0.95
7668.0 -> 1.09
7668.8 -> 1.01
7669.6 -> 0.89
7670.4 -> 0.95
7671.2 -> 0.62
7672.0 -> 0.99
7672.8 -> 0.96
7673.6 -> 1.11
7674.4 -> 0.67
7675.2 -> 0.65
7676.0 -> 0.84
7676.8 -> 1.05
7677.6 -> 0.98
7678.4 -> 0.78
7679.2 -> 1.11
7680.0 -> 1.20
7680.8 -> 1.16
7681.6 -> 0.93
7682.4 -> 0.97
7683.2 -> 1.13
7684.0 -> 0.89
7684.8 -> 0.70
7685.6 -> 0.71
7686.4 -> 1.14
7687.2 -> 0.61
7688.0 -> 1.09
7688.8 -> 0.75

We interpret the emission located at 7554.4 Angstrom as Mg II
